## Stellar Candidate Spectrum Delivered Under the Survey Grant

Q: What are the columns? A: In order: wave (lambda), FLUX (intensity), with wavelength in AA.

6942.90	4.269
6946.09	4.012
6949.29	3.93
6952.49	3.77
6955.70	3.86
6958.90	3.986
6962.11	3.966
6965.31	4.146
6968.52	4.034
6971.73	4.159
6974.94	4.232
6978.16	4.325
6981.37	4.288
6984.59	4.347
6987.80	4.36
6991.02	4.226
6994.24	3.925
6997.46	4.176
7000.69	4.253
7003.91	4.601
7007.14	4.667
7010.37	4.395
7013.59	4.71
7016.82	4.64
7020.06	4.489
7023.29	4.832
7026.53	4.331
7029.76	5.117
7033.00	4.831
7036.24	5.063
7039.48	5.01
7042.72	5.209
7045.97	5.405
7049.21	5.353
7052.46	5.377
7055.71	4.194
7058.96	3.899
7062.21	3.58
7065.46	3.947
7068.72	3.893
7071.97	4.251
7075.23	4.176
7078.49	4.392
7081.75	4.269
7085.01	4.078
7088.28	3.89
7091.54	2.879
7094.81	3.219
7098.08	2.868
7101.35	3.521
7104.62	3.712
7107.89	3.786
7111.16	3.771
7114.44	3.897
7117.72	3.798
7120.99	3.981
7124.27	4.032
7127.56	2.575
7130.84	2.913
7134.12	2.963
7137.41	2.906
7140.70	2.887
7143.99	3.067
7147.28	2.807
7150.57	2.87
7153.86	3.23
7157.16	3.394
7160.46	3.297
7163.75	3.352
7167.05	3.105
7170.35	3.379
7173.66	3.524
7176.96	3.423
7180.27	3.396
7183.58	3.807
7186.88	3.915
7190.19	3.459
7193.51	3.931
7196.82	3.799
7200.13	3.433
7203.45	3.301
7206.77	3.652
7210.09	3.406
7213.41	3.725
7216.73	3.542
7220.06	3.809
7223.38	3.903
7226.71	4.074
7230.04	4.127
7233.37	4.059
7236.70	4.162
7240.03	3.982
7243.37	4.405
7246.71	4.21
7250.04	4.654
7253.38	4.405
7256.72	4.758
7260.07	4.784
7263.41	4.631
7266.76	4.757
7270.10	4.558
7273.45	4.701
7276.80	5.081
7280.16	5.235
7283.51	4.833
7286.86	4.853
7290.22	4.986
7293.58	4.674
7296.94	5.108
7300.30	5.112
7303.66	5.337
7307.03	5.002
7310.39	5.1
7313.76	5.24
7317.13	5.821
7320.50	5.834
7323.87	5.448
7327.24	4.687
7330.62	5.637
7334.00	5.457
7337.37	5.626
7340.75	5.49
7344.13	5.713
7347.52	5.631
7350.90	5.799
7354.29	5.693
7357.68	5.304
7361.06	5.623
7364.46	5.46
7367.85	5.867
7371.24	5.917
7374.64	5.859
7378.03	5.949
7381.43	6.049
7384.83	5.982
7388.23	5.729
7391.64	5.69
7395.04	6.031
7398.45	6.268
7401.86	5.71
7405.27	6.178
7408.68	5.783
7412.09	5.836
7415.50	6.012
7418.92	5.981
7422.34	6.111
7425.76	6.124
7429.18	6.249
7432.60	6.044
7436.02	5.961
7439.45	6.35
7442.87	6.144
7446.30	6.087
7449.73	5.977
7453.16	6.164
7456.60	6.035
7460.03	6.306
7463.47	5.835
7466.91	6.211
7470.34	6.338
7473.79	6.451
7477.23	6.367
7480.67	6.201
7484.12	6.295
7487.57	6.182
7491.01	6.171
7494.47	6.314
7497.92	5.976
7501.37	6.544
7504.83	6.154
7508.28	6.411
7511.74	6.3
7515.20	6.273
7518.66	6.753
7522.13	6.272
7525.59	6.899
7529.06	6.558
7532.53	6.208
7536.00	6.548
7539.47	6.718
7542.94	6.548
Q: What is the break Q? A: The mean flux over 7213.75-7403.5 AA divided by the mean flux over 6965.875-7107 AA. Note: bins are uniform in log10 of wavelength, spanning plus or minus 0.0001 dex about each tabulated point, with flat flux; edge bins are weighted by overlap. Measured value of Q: 1.2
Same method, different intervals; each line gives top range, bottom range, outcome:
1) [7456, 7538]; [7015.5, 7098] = 1.44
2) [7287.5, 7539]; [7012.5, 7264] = 1.51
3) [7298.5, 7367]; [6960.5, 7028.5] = 1.26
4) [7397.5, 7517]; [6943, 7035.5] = 1.43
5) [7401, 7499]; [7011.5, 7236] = 1.59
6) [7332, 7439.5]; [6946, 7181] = 1.48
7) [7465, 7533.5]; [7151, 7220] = 1.81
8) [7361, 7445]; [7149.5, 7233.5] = 1.67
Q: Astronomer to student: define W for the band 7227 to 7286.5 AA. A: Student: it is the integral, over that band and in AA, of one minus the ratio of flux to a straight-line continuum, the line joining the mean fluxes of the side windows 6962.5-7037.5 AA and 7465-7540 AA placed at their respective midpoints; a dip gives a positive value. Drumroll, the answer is 9.62 AA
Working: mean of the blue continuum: 4.43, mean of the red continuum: 6.36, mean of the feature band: 4.55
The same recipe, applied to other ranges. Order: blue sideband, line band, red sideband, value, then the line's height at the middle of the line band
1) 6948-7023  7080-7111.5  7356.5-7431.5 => 7.4 AA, 4.7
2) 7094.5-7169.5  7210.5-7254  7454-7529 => 1.0 AA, 4.14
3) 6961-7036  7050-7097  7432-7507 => 6.8 AA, 4.69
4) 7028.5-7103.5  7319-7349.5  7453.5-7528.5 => 0.3 AA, 5.55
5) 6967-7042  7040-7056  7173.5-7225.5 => -3.3 AA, 4.3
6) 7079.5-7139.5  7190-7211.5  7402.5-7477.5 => 3.3 AA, 4.22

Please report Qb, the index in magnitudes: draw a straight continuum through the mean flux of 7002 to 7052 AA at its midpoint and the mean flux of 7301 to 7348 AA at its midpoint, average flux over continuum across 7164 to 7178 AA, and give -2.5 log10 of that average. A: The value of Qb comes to 0.46 mag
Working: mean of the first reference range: 4.85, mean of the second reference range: 5.42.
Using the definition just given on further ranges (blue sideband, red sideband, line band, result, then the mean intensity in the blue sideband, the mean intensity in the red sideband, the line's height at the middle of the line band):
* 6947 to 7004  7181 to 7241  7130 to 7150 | 0.31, 4.13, 3.78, 3.88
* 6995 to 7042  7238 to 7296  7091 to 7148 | 0.37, 4.65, 4.68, 4.66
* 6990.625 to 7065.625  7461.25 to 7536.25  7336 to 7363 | 0.03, 4.61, 6.33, 5.78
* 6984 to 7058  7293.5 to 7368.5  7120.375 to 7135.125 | 0.45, 4.67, 5.43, 4.93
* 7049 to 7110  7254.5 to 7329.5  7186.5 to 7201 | 0.22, 3.93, 5.02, 4.52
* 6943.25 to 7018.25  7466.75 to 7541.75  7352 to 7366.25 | 0.05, 4.22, 6.38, 5.78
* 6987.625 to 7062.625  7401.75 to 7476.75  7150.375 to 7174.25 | 0.48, 4.63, 6.1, 5.12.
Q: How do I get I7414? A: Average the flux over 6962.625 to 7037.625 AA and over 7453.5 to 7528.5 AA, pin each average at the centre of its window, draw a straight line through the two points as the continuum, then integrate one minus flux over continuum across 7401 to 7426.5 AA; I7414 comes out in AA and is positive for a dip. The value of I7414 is 0.16 AA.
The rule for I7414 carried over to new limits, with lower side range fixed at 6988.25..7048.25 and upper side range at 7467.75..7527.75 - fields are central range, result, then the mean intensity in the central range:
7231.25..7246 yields 3.5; 4.15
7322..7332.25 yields 0.9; 5.27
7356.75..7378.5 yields 0.7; 5.71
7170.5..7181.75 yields 3.8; 3.44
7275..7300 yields 2.8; 4.97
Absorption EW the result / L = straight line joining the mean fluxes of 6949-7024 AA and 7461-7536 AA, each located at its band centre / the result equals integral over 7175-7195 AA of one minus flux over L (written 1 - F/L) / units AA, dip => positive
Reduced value 5.6 AA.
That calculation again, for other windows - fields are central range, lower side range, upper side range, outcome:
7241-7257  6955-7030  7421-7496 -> 2.7 AA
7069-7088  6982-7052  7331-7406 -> 2.6 AA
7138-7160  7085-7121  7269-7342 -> 5.0 AA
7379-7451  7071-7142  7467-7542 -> -3.4 AA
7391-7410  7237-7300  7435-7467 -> -0.8 AA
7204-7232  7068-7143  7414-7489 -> 4.2 AA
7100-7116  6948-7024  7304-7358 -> 3.2 AA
